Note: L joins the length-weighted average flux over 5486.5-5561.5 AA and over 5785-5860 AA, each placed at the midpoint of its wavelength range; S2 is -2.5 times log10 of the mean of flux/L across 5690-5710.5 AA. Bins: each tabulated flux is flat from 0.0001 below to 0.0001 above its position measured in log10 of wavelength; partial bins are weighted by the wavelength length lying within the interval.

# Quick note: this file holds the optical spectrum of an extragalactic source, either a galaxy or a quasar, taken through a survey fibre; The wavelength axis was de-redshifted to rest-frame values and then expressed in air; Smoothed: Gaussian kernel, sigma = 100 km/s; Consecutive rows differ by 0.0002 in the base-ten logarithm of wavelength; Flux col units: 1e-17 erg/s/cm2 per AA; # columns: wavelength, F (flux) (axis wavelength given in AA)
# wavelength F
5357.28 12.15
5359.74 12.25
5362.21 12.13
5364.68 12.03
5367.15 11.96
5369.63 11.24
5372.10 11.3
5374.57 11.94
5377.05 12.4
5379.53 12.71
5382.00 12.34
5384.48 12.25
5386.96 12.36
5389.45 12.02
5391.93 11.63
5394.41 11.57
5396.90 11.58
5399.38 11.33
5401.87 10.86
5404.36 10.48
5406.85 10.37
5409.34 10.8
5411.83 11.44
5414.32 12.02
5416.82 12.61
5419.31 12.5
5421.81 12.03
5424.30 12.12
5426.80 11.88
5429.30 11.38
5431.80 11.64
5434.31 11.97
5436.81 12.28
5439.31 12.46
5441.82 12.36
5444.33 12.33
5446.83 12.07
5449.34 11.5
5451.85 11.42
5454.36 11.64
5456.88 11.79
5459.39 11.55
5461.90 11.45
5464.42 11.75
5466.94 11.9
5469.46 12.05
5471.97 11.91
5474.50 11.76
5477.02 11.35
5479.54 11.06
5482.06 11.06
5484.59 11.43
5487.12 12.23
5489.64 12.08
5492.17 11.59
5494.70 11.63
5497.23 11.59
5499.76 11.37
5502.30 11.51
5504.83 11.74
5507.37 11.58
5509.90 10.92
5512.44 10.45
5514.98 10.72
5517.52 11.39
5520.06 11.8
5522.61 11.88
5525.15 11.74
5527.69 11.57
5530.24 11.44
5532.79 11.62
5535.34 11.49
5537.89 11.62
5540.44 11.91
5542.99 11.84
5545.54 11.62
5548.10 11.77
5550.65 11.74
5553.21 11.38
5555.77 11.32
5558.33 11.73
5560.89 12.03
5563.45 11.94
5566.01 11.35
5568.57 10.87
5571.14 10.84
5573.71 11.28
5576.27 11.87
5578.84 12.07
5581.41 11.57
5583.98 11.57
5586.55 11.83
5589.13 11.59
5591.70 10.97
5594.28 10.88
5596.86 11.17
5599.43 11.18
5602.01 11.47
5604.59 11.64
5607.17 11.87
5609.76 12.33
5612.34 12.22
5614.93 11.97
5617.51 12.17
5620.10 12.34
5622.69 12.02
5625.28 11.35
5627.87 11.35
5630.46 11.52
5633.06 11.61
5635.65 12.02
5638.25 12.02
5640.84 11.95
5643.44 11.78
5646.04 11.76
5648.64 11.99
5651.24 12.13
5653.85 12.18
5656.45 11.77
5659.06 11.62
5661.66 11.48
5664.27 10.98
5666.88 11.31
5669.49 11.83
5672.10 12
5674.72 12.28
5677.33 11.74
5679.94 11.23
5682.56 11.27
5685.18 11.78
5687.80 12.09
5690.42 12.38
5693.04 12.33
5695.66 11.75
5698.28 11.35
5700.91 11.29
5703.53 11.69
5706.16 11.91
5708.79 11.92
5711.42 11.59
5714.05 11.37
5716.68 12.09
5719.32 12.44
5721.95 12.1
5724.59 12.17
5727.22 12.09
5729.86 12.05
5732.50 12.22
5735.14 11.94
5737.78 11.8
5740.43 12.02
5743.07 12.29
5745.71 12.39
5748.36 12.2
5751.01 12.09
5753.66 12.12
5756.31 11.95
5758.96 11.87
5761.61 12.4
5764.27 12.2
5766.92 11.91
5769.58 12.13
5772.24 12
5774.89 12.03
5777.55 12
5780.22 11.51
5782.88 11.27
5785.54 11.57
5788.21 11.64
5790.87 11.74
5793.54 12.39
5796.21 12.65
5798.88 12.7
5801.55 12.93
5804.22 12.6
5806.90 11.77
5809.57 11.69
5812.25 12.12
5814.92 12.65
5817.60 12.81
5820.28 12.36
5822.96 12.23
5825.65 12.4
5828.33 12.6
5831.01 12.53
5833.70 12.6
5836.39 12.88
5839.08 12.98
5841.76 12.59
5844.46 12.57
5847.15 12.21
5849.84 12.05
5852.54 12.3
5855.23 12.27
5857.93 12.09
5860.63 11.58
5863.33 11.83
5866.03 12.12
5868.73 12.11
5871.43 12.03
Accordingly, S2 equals 0.02 mag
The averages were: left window 11.6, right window 12.4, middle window 11.8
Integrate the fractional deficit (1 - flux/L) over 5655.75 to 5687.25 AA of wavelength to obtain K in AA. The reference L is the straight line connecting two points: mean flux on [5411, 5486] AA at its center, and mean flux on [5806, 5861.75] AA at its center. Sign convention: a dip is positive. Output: 1.3 AA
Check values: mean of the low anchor 11.8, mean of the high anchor 12.4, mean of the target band 11.6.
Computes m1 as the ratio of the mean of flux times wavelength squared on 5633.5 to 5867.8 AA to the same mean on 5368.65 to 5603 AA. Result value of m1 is 1.1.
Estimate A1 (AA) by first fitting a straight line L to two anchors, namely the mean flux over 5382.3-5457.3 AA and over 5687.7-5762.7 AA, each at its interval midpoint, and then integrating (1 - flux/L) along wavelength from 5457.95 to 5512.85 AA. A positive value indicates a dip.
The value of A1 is 1.2 AA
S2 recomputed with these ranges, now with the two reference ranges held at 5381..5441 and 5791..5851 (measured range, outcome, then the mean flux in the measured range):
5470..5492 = 0.02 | 11.6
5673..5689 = 0.04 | 11.7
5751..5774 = 0.02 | 12.1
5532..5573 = 0.04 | 11.6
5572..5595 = 0.05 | 11.5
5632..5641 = 0.02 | 11.9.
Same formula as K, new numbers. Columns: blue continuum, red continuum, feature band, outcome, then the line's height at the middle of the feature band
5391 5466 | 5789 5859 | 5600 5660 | 1.0 AA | 12.1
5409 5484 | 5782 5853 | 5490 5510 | 0.6 AA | 11.9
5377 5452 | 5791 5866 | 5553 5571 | 0.8 AA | 12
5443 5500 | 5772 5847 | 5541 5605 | 1.9 AA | 11.9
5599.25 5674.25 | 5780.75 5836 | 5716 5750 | -0.2 AA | 12.1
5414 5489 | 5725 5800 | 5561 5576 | 0.7 AA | 11.9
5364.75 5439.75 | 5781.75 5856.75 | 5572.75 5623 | 1.4 AA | 12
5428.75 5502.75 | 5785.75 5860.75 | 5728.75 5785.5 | 1.1 AA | 12.2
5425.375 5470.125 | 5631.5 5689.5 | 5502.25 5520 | 0.9 AA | 11.8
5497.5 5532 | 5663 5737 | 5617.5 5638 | -0.2 AA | 11.7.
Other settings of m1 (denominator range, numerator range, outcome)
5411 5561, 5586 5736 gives 1.07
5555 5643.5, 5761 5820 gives 1.11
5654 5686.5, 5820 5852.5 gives 1.14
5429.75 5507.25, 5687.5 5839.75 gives 1.15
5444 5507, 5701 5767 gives 1.13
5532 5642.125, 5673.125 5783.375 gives 1.08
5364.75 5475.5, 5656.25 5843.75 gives 1.15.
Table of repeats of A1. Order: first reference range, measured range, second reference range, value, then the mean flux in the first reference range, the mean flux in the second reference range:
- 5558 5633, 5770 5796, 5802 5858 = 0.9 AA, 11.6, 12.4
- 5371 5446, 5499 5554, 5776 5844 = 2.1 AA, 11.8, 12.3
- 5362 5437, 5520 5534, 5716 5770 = 0.3 AA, 11.8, 12.1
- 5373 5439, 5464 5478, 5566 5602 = -0.2 AA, 11.8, 11.4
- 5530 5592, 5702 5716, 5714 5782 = 0.3 AA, 11.6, 12.1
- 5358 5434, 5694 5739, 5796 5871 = 1.2 AA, 11.8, 12.4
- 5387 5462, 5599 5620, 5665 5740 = -0.2 AA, 11.7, 11.9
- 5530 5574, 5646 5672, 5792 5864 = 0.3 AA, 11.6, 12.4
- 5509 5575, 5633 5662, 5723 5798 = -0.3 AA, 11.5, 12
